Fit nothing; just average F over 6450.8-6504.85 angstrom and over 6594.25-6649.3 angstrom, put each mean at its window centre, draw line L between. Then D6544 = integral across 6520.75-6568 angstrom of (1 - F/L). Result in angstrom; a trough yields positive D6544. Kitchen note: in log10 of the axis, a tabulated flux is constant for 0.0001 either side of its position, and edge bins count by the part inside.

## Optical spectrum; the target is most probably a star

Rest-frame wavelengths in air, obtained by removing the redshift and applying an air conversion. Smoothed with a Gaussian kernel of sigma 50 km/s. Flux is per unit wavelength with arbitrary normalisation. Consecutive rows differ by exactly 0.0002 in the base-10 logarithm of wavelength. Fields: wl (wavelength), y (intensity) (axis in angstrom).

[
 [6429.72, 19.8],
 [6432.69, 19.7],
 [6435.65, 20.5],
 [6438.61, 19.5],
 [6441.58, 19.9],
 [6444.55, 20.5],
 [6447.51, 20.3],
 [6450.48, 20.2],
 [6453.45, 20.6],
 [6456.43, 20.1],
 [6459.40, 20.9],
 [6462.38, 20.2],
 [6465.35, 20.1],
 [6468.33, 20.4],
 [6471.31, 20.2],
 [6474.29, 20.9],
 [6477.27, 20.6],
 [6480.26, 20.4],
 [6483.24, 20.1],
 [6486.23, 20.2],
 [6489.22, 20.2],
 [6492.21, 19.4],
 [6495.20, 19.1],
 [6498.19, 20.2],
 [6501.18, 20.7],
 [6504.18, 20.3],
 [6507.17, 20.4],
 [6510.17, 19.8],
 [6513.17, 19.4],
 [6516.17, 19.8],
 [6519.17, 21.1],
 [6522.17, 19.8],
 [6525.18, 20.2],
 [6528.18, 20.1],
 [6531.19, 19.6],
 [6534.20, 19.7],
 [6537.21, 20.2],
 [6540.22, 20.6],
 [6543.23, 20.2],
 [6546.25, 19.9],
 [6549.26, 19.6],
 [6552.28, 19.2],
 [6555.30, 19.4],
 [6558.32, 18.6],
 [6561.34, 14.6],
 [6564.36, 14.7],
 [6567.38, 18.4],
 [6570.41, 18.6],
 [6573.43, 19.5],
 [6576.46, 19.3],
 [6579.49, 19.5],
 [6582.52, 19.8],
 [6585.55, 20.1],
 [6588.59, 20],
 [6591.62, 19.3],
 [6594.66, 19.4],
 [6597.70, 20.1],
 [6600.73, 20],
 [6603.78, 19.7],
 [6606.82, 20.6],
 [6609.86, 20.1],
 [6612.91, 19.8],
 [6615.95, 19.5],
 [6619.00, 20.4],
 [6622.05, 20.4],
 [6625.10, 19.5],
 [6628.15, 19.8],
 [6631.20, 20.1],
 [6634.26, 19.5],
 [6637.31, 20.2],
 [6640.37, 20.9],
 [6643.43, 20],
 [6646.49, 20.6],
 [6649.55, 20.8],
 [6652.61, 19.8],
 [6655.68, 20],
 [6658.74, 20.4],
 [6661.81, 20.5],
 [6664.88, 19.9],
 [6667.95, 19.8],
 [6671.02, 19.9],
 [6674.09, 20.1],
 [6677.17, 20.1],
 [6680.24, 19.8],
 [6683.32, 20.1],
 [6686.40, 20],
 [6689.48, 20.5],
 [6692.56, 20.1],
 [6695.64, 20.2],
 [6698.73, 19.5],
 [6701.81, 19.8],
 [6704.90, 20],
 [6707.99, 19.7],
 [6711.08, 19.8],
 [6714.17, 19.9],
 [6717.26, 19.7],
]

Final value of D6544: 2.6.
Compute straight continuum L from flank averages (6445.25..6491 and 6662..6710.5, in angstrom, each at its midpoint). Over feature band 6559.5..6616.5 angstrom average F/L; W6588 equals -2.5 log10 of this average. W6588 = 0.06 mag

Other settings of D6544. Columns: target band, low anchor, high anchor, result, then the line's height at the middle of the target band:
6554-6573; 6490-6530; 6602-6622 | 2.4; 20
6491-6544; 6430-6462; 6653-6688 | 0.3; 20.2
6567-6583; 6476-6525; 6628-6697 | 0.7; 20.1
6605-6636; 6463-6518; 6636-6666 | 0.5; 20.3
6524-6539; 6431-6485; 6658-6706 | 0.2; 20.2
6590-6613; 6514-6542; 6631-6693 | 0.3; 20.1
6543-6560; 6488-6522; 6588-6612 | 0.5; 20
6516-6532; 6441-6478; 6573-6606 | -0.1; 20.1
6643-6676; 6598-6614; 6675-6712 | -0.3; 20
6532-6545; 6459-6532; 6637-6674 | 0.0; 20.2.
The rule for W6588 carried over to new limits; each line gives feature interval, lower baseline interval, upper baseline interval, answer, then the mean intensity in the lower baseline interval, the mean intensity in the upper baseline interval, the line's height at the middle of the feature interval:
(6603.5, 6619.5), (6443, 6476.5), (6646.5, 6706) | 0.01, 20.4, 20.1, 20.2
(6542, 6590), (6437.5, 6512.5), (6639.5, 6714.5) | 0.07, 20.2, 20.1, 20.1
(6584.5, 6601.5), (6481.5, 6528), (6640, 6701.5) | 0.02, 20.1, 20.1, 20.1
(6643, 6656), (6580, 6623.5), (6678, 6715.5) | -0.02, 19.9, 20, 19.9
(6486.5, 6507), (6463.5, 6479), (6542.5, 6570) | -0.01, 20.4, 18.2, 19.8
